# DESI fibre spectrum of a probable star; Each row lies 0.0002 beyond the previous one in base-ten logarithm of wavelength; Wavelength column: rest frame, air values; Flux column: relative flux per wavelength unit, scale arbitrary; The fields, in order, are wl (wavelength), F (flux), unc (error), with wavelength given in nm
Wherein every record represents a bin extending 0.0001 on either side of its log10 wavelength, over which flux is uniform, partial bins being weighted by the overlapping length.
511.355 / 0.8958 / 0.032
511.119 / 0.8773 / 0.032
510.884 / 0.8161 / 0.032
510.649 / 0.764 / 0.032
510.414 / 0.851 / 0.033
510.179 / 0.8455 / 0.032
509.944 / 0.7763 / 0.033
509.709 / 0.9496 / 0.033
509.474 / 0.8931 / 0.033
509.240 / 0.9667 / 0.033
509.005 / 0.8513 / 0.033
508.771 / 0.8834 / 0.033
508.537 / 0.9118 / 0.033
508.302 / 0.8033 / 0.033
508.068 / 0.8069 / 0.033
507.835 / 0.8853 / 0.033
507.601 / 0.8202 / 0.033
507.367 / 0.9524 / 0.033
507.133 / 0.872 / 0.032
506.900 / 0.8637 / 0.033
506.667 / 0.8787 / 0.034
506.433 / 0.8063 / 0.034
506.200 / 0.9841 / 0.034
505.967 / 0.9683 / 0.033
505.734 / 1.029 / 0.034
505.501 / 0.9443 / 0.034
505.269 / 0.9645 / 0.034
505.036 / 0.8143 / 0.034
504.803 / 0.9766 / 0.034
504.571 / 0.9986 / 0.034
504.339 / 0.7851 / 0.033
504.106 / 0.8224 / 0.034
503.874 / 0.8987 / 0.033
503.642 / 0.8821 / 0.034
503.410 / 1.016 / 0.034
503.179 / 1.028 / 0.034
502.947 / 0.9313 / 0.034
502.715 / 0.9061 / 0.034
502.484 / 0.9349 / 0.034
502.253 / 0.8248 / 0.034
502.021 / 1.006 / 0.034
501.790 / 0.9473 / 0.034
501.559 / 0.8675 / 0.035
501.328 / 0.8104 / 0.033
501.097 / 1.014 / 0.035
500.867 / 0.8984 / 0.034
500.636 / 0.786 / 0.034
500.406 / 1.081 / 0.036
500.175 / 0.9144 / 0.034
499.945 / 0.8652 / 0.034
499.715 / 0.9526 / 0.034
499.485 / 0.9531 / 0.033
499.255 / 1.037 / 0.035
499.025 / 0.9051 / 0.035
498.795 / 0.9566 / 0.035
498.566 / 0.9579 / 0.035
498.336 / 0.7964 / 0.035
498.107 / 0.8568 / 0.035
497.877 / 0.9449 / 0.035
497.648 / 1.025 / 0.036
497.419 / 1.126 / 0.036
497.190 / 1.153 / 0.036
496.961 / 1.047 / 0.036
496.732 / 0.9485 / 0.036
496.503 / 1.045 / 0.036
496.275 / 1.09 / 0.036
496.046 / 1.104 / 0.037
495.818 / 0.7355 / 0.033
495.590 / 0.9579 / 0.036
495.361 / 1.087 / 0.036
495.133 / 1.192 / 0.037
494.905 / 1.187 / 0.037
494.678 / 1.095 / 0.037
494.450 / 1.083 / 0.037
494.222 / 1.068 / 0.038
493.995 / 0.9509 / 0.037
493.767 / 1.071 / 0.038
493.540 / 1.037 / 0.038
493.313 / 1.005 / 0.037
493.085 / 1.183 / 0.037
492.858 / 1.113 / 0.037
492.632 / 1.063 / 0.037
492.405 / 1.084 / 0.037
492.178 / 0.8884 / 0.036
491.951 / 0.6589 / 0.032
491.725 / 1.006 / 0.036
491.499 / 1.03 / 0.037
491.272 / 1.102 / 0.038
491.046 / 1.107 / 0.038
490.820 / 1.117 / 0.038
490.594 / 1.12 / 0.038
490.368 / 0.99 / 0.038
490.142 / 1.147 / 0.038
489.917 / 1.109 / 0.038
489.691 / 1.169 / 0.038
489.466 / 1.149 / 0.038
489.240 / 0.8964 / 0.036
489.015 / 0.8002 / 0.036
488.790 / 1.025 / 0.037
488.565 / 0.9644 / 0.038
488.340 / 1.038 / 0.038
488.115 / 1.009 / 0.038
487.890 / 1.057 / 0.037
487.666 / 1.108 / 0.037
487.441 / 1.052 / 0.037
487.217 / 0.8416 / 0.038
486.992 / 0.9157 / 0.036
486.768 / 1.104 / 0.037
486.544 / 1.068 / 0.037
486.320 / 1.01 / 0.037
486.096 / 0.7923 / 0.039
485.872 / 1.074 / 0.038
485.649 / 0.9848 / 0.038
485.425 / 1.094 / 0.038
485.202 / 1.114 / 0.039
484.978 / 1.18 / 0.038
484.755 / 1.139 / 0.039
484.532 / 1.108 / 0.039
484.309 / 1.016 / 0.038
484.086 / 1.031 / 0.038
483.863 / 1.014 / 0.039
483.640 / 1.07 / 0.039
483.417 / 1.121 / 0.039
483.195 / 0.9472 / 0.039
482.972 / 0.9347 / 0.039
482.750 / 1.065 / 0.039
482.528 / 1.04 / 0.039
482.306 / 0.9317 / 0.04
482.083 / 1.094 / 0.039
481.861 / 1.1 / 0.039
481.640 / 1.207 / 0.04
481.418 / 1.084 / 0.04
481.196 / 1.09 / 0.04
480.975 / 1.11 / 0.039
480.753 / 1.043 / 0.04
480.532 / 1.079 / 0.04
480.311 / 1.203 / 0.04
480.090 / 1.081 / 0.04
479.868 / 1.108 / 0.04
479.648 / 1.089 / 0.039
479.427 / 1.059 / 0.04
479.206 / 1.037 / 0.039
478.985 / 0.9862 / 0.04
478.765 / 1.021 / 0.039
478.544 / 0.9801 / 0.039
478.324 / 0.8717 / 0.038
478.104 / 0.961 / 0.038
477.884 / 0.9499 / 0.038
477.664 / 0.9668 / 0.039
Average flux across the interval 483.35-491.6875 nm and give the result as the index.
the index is 1.04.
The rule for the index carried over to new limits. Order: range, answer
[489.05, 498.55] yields 1.03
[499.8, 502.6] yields 0.913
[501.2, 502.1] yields 0.905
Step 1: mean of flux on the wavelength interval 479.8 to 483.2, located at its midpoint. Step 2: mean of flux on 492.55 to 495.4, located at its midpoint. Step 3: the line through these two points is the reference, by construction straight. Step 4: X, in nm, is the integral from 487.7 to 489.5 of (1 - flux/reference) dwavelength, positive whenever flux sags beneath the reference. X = 0.15 nm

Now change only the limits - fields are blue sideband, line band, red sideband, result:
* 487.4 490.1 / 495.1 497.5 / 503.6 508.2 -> -0.158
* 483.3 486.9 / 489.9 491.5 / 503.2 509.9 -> -0.122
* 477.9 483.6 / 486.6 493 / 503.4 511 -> -0.209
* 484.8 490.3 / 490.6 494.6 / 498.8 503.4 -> -0.171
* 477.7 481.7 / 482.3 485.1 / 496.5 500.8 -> -0.052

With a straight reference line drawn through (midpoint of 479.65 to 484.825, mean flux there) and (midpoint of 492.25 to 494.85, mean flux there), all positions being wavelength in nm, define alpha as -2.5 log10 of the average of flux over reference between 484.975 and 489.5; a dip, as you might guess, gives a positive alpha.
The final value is 0.07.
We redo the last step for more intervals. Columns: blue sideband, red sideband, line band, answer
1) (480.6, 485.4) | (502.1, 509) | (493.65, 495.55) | -0.108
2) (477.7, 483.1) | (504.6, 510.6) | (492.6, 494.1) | -0.094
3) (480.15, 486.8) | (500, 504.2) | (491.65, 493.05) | 0.015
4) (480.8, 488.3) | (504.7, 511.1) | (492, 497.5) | -0.080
